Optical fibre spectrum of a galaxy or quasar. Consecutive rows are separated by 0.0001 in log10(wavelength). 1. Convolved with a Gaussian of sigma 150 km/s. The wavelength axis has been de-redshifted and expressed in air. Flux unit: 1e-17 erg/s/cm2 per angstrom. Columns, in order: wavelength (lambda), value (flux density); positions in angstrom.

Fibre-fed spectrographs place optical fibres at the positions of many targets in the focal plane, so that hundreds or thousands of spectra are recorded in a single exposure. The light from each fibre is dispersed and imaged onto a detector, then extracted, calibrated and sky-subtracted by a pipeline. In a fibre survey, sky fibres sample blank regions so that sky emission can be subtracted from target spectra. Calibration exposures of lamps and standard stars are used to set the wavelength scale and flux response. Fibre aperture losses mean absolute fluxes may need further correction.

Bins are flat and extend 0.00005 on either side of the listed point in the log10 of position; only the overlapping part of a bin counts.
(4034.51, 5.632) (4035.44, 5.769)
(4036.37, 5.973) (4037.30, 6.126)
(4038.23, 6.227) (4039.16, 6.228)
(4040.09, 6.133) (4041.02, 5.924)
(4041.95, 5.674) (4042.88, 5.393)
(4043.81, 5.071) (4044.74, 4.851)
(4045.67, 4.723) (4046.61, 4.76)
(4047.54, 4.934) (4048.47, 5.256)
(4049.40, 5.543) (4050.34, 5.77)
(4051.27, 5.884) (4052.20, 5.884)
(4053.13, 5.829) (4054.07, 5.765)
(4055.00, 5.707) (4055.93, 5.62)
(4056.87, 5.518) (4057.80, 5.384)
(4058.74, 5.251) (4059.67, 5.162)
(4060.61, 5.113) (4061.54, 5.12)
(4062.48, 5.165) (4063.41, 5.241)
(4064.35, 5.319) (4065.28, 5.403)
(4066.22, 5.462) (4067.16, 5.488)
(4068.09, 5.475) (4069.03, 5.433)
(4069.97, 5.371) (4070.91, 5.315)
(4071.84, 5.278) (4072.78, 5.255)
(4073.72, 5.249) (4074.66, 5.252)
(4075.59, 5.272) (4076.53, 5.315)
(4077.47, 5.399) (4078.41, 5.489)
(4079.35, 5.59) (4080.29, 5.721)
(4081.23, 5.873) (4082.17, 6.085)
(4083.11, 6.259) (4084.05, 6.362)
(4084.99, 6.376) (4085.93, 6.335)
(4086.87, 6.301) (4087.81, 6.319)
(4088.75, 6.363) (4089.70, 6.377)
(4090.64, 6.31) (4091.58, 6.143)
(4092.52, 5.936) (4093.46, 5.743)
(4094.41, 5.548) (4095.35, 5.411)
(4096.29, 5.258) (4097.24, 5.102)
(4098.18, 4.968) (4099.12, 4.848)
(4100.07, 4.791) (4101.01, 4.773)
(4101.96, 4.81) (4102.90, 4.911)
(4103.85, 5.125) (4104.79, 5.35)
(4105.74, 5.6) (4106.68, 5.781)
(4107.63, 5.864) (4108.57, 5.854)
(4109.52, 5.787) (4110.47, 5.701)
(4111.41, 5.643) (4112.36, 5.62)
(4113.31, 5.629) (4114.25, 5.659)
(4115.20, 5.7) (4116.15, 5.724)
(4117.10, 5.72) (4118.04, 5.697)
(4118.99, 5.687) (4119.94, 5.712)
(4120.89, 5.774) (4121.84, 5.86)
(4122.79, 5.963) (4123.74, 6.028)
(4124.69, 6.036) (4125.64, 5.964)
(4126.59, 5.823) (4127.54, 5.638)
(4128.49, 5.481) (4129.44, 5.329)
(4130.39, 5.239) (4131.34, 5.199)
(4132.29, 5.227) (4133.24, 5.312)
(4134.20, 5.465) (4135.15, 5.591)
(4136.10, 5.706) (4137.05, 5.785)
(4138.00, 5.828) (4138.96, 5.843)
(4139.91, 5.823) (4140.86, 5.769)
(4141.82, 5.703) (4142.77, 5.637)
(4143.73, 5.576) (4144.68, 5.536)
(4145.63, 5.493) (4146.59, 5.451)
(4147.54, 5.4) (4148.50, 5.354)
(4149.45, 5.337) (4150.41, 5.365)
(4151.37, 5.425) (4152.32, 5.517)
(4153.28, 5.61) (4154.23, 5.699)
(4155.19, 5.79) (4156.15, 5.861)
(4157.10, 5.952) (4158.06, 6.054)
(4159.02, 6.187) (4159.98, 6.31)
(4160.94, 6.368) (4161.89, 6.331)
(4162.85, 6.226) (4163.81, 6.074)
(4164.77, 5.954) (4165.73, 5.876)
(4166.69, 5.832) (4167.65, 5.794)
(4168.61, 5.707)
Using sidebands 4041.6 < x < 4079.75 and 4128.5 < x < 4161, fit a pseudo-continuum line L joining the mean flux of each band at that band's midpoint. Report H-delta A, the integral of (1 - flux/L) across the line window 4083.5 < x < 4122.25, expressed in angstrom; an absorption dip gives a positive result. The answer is -1.2 angstrom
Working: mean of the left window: 5.36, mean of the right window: 5.63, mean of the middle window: 5.67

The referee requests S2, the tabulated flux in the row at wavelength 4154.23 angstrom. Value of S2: 5.699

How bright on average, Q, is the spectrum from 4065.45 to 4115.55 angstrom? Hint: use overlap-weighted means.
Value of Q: 5.6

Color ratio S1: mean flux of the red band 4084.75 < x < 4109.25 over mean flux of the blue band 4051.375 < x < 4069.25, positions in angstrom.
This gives 1.03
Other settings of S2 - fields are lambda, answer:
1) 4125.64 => 5.964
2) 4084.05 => 6.362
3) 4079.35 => 5.59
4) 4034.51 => 5.632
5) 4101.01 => 4.773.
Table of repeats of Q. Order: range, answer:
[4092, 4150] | 5.54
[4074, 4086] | 5.77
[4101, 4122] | 5.58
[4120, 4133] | 5.65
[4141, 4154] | 5.5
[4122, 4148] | 5.63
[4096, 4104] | 4.94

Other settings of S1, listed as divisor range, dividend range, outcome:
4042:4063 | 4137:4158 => 1.05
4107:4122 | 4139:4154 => 0.97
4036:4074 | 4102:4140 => 1.03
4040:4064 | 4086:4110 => 1.03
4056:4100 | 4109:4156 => 1.01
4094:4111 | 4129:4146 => 1.05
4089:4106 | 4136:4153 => 1.03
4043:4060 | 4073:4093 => 1.10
